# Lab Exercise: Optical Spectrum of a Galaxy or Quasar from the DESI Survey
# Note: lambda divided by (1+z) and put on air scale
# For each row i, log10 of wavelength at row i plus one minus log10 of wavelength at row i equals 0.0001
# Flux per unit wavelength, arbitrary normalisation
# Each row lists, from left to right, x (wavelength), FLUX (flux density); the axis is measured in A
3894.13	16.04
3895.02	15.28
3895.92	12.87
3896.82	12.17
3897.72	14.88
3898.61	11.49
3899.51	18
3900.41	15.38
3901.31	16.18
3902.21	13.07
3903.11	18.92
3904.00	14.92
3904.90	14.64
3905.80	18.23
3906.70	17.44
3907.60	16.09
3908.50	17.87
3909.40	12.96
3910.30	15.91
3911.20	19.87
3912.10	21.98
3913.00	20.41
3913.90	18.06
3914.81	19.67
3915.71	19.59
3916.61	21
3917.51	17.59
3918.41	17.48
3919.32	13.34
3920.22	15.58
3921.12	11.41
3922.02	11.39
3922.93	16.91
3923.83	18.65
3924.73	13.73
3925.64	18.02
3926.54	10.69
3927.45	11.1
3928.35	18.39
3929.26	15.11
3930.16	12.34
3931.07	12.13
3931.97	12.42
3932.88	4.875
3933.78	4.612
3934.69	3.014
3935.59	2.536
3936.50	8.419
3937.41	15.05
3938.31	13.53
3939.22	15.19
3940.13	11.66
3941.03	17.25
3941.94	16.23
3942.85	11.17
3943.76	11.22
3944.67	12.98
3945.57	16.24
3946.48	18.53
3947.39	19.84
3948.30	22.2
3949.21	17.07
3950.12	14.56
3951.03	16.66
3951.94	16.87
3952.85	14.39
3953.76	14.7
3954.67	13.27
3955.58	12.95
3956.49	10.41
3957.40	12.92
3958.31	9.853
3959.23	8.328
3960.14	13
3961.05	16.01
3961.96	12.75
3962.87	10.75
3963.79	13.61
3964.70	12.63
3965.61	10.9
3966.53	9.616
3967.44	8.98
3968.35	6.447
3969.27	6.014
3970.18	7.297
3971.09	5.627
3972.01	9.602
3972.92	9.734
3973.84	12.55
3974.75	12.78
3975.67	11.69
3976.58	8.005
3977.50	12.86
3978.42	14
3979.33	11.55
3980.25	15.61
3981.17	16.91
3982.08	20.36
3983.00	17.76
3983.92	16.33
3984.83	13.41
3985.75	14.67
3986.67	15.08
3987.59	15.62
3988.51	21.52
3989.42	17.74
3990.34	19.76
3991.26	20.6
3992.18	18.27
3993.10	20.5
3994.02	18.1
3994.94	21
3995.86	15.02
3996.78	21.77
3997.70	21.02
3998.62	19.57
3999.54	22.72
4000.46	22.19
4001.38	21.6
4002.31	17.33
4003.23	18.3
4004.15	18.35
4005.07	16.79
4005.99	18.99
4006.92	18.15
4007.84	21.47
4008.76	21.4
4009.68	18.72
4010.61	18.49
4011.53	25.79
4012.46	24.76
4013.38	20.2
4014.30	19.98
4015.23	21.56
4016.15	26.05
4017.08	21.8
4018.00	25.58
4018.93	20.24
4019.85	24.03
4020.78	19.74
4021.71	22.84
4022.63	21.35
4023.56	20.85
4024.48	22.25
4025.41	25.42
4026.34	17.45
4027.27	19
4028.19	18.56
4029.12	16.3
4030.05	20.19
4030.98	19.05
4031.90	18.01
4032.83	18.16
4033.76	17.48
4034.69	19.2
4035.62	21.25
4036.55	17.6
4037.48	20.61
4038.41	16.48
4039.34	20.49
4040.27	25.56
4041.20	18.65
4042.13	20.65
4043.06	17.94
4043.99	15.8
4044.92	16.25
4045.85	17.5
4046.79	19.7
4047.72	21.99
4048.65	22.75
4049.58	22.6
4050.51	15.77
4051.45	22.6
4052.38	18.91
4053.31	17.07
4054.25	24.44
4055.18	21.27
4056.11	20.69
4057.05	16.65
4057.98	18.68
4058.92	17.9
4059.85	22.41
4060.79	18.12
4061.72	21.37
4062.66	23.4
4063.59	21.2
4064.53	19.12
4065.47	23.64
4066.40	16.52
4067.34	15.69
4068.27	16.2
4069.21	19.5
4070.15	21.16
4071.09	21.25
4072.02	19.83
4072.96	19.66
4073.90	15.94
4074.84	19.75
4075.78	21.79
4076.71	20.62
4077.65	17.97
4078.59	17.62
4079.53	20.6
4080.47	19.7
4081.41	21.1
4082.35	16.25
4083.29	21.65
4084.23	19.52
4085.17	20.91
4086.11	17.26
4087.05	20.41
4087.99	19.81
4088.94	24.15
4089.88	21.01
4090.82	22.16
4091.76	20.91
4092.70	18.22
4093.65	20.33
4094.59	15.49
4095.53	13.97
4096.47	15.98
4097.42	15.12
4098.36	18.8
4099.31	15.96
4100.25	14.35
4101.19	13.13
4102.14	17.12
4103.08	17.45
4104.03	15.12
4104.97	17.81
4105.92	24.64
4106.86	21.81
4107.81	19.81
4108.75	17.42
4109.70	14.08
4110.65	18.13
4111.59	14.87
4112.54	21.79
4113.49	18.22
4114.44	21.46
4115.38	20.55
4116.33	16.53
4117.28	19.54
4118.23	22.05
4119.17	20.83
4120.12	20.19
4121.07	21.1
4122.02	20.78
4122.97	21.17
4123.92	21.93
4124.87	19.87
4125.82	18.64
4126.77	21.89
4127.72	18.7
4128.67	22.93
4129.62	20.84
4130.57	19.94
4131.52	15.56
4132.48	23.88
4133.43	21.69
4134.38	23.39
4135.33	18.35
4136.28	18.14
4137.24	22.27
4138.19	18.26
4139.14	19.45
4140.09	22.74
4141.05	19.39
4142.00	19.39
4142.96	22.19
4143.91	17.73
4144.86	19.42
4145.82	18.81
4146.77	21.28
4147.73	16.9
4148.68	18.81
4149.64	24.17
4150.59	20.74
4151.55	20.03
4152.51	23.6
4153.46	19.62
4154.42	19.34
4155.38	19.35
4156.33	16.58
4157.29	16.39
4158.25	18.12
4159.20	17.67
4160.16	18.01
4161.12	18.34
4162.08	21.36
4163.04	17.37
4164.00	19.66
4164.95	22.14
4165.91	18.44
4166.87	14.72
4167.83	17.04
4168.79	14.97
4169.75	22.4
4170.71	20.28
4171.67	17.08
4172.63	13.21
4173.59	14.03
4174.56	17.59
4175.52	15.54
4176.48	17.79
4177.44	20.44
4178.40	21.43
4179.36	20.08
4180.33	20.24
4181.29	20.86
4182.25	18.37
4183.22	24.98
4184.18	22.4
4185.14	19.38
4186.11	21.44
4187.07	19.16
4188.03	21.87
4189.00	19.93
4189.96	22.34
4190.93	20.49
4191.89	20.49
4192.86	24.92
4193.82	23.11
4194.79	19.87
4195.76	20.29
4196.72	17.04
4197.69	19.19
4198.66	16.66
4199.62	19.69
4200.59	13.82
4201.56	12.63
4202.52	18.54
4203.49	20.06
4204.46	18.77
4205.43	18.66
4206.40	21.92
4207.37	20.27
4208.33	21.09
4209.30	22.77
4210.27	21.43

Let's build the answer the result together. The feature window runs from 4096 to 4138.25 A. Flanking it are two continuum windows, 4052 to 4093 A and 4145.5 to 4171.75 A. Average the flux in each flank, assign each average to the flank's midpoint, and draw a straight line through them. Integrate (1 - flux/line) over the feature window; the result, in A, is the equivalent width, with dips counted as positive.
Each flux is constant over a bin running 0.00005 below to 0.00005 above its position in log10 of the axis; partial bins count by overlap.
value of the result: 0.6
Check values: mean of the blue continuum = 19.8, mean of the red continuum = 19.1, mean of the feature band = 19.2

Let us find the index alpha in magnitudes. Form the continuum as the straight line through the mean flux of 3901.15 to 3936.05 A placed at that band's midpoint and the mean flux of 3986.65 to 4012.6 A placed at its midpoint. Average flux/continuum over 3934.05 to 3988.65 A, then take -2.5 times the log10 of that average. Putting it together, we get 0.319 mag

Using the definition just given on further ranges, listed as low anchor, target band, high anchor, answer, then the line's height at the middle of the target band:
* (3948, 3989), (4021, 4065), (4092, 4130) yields -0.233 mag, 16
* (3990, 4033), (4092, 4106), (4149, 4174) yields 0.159 mag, 19.4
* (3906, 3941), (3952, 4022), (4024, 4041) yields 0.083 mag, 17.4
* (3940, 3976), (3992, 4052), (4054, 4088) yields -0.211 mag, 16.7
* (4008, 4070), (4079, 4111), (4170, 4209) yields 0.078 mag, 19.9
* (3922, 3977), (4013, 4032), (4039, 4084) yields -0.223 mag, 17.2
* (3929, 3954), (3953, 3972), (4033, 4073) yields 0.307 mag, 14.4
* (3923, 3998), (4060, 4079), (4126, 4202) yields -0.165 mag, 16.8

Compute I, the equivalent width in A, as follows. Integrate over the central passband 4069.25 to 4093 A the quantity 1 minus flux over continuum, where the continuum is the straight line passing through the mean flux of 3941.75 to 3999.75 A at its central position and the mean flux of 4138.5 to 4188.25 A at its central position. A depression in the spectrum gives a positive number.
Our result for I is -3.79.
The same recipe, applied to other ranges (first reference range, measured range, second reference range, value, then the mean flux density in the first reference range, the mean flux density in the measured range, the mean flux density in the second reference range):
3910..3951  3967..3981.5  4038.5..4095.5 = 5.1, 14.7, 10.6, 19.7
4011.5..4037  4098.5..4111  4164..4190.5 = 1.6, 20.8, 17.5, 19.2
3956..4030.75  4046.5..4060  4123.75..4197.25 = -1.7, 16.9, 20.2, 19.7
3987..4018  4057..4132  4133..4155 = 3.8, 20.2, 19.2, 20.2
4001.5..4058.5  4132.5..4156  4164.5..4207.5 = -1.0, 20.1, 20.3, 19.2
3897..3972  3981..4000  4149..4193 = -4.1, 13.9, 18.5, 19.4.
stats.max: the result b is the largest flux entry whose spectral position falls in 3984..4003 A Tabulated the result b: 22.72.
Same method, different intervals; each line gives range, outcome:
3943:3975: 22.2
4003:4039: 26.05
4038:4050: 25.56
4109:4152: 24.17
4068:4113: 24.64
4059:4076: 23.64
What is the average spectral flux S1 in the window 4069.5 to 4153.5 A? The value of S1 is 19.5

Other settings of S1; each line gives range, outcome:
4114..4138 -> 20.5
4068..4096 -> 19.5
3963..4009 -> 15.6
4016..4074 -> 20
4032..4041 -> 19.5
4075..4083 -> 19.5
